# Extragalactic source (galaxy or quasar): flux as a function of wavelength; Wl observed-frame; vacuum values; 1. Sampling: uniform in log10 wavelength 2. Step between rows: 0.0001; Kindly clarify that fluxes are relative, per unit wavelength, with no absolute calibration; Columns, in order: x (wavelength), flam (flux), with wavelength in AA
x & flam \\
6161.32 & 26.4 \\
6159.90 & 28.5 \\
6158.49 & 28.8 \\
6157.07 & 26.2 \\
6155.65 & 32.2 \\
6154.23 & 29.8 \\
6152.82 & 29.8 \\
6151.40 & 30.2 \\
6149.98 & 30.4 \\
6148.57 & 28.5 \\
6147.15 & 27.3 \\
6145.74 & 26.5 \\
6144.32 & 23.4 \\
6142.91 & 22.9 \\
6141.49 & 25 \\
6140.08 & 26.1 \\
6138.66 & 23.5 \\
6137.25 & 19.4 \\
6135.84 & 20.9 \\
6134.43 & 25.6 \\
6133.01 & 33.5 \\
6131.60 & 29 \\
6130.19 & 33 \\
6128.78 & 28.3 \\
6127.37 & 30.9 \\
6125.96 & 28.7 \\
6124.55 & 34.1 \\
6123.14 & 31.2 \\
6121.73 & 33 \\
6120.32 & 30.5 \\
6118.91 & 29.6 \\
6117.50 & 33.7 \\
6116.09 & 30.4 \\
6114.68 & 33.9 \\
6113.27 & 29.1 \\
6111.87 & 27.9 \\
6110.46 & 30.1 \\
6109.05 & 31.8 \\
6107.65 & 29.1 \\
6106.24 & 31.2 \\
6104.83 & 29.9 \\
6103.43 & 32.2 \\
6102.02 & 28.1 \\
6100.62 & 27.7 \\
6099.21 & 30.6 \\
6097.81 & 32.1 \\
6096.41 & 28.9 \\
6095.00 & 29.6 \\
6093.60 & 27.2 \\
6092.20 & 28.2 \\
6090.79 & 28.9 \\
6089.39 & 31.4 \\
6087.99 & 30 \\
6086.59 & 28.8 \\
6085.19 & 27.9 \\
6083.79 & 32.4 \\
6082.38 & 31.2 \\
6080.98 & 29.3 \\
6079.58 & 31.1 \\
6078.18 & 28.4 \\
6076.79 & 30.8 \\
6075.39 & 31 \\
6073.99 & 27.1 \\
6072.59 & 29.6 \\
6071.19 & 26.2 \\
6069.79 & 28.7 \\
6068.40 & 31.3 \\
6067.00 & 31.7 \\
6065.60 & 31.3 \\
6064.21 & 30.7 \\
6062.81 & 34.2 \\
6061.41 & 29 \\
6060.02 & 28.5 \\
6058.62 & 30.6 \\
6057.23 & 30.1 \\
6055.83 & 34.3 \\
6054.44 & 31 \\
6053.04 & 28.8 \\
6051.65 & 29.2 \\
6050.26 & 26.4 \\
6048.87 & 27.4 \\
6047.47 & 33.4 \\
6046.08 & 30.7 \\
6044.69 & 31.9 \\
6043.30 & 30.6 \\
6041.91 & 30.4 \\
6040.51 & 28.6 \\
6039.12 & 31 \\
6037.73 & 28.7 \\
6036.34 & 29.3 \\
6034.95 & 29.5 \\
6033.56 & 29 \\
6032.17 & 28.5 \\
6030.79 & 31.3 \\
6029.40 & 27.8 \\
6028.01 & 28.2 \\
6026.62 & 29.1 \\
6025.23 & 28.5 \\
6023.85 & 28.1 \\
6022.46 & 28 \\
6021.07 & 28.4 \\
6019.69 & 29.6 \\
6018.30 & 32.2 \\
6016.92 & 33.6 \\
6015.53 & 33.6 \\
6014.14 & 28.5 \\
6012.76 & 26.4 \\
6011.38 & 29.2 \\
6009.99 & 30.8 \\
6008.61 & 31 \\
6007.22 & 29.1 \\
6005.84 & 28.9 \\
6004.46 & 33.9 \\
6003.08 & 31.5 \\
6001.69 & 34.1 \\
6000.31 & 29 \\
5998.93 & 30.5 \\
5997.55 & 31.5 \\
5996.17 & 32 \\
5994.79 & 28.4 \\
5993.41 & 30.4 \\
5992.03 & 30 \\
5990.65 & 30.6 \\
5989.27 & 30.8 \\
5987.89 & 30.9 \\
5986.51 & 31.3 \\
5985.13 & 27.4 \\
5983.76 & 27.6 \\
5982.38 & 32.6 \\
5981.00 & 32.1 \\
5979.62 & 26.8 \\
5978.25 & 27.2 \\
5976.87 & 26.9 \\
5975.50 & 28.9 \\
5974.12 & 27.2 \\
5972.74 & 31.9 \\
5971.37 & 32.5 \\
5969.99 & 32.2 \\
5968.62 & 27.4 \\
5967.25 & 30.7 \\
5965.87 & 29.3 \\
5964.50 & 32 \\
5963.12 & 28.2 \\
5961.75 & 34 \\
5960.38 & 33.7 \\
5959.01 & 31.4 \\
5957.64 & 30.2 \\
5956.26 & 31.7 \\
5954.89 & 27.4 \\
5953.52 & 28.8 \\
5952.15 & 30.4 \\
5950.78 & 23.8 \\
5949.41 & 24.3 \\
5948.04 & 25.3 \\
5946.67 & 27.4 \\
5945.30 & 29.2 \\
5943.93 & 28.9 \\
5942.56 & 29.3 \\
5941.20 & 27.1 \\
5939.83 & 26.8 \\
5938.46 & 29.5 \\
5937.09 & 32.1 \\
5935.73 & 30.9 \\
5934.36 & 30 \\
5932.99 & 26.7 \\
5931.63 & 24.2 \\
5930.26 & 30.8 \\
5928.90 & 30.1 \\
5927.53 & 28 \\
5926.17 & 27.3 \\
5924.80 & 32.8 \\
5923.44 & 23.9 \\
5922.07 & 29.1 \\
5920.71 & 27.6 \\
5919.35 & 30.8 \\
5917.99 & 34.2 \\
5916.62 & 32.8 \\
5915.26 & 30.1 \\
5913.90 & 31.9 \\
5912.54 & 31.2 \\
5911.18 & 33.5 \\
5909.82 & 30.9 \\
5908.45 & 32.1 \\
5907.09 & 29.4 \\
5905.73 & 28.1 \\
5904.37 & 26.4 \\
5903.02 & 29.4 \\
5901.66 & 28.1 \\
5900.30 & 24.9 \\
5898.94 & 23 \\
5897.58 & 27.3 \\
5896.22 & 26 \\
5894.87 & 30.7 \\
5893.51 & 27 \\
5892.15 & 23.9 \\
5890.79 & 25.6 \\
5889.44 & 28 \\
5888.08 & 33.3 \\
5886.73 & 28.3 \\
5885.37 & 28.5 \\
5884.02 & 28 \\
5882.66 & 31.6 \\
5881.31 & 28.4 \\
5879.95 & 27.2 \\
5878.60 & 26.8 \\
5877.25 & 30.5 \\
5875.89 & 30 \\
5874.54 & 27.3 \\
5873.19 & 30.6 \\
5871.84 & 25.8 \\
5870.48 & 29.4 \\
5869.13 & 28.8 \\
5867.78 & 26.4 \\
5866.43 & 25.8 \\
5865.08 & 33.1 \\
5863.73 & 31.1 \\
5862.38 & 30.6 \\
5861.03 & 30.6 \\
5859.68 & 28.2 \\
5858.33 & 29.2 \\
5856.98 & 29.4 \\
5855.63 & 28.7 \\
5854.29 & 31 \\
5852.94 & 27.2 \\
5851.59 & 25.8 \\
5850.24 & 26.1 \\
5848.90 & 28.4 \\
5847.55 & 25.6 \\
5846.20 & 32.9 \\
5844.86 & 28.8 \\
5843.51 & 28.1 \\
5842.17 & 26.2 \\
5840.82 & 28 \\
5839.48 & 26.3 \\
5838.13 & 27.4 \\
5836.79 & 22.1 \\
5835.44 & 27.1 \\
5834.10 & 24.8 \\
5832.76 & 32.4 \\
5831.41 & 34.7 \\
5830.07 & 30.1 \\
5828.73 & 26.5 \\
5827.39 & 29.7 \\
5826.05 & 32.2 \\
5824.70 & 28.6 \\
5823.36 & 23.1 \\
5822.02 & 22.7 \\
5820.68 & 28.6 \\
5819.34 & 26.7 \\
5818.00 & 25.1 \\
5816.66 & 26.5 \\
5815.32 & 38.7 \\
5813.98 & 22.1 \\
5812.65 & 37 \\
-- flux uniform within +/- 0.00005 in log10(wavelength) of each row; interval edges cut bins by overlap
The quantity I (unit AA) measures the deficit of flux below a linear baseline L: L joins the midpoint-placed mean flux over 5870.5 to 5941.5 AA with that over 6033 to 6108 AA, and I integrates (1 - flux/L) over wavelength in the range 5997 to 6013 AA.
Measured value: -0.6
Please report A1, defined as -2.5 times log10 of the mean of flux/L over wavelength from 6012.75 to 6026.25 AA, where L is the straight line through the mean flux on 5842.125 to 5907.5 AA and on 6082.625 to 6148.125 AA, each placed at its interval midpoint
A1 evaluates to -0.04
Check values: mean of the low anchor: 28.3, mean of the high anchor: 29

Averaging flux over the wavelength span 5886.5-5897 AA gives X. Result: 27.8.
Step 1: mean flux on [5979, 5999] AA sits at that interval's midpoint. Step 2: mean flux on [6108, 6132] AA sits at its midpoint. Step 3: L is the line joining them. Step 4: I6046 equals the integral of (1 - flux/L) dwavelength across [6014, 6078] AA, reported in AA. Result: 1.2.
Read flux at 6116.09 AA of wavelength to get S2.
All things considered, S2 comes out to 30.4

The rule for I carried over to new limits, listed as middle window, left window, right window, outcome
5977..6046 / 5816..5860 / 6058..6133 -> -1.20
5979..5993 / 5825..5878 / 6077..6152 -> -0.56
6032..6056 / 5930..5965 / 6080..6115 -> -0.26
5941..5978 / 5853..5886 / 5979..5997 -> 0.70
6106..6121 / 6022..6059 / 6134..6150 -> -2.61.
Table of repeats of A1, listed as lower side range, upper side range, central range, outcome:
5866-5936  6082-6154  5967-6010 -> -0.05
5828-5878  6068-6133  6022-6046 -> 0.01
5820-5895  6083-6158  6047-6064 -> -0.05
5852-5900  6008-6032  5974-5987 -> 0.02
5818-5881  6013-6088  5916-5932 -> -0.02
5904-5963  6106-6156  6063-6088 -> -0.03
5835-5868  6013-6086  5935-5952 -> 0.04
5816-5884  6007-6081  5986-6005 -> -0.06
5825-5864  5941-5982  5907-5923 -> -0.08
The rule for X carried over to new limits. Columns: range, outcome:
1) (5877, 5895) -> 28.3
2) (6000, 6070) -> 30.1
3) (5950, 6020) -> 30.2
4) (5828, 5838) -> 28.2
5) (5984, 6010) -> 30.6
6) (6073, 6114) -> 29.7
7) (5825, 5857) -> 28.3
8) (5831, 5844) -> 27.6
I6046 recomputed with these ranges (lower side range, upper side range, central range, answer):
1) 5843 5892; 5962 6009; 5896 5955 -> 1.4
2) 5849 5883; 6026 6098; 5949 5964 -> -0.2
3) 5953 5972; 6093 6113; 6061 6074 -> -0.1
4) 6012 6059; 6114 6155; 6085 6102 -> -0.1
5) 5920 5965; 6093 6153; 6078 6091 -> -0.5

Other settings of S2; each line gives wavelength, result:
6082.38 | 31.2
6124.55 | 34.1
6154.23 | 29.8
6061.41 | 29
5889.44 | 28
